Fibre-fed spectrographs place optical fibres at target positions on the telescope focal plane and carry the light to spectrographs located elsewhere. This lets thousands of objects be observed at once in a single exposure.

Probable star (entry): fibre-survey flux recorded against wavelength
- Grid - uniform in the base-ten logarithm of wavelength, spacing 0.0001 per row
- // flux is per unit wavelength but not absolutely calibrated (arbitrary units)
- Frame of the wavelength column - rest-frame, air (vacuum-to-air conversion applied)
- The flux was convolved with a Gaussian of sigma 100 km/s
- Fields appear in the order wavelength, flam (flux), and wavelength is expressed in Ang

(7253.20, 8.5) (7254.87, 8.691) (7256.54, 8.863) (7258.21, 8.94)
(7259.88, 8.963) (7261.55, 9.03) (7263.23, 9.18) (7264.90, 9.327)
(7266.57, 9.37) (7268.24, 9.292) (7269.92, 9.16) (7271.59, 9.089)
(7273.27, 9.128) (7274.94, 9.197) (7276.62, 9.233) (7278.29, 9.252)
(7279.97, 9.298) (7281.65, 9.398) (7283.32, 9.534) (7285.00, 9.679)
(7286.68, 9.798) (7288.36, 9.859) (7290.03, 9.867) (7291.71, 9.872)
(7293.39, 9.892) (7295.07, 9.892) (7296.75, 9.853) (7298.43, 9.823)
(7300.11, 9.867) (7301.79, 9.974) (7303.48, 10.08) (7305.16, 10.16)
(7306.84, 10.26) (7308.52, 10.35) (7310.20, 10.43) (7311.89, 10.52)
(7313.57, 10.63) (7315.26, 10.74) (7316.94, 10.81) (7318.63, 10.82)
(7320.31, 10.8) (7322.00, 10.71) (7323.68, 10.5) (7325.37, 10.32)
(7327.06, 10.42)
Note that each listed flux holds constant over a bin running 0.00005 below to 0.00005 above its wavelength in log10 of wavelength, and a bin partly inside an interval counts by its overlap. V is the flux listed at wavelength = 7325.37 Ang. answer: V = 10.32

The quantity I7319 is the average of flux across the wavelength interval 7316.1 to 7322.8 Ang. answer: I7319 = 10.8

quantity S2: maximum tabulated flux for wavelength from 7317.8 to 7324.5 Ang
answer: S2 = 10.82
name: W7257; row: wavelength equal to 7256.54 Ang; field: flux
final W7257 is 8.863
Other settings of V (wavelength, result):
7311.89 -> 10.52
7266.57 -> 9.37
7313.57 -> 10.63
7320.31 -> 10.8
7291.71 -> 9.872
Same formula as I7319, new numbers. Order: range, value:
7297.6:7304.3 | 9.93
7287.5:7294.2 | 9.88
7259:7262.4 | 8.98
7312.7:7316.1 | 10.7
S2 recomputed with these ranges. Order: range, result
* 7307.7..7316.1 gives 10.74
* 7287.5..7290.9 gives 9.867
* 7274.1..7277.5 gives 9.233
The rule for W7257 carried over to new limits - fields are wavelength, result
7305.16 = 10.16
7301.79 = 9.974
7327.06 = 10.42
